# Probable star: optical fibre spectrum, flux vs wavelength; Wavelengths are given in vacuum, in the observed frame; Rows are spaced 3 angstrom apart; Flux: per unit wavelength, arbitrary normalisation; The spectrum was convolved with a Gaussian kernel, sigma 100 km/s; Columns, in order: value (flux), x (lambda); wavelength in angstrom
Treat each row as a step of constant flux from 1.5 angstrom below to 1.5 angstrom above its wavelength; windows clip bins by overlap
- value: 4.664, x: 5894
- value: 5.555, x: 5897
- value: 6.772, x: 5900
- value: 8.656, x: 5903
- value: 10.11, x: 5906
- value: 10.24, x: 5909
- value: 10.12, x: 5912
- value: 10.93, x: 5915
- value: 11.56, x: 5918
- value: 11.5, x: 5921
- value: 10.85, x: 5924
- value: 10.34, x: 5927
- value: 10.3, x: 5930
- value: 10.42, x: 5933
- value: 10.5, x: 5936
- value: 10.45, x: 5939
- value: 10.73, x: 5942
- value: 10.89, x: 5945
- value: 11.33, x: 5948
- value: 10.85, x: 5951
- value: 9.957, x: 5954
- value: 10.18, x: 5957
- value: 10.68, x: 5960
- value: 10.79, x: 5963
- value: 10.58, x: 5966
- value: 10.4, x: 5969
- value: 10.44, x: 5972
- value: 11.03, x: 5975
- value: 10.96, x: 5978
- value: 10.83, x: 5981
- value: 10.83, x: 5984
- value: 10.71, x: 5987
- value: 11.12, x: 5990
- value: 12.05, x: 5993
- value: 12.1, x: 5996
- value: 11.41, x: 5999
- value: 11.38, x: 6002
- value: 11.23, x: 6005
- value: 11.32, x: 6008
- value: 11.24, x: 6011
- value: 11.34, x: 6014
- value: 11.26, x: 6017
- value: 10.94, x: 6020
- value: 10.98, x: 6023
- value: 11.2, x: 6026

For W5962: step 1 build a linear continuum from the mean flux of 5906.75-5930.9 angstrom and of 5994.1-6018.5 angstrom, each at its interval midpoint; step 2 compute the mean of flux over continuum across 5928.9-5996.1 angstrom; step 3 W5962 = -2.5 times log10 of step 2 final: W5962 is 0.03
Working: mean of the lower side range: 10.7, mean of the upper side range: 11.4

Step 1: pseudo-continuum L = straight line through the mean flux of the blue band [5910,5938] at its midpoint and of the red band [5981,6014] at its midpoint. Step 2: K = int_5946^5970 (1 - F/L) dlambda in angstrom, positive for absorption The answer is 0.8 angstrom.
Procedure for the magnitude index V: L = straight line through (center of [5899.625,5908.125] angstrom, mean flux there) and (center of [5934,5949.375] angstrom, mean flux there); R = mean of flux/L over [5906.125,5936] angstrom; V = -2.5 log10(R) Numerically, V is -0.101 mag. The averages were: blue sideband 8.87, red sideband 10.8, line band 10.7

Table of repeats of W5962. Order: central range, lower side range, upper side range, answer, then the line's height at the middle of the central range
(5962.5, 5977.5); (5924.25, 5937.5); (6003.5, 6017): 0.019 mag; 10.9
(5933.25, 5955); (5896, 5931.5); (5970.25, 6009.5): -0.033 mag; 10.4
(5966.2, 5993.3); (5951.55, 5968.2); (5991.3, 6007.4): 0.017 mag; 11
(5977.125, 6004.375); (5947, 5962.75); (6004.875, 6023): -0.030 mag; 11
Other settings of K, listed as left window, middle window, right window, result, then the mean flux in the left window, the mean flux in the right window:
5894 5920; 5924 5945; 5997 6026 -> -2.0 angstrom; 9.02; 11.2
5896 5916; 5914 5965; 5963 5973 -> -4.9 angstrom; 8.95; 10.5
